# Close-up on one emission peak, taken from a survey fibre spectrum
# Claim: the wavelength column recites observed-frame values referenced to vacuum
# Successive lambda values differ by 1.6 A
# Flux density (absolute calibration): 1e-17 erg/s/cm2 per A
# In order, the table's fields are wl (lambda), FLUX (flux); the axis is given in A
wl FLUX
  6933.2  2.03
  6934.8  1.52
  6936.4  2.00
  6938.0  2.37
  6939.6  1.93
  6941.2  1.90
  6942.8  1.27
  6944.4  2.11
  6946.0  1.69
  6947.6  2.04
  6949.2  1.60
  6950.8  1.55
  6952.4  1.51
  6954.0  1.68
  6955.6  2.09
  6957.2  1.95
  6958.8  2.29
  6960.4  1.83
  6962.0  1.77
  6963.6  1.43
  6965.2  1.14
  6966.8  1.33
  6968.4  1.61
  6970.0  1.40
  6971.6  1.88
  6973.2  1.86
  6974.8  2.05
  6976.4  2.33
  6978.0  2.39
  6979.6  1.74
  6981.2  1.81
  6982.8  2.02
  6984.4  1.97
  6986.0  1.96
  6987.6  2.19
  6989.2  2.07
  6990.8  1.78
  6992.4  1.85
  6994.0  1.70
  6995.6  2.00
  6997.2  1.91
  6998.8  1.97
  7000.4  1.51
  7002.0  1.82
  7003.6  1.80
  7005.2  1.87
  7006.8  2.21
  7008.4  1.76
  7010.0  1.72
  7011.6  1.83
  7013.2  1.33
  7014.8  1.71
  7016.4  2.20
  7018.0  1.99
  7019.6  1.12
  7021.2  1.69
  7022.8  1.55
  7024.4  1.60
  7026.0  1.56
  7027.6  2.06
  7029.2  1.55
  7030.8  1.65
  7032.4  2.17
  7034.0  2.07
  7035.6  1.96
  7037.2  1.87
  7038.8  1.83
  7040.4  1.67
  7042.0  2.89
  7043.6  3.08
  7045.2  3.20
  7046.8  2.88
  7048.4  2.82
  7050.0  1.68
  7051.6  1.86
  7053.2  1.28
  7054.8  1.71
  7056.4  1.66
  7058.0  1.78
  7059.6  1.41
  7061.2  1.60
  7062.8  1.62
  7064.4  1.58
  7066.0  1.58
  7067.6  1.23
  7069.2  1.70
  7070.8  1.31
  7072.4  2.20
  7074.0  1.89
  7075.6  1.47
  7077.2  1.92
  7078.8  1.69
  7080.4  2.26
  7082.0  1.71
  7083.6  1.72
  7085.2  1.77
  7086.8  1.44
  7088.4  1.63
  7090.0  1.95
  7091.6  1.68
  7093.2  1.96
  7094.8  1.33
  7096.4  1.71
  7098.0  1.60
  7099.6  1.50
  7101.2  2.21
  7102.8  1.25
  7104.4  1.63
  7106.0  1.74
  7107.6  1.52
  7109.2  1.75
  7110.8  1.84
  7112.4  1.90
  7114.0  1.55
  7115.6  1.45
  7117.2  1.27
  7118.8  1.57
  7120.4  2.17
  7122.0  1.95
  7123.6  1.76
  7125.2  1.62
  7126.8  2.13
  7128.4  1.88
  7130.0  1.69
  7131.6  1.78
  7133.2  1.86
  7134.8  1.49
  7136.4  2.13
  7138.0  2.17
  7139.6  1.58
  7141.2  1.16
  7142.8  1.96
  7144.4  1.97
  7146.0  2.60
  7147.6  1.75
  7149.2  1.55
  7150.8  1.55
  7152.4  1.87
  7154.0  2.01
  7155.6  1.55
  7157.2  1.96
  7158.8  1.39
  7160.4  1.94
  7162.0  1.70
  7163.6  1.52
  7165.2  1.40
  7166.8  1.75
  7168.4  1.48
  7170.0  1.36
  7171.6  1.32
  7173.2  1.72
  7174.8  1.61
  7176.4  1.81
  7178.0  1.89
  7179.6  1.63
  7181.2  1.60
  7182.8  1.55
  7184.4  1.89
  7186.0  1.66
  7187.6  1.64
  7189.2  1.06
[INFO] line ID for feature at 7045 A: [O III]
